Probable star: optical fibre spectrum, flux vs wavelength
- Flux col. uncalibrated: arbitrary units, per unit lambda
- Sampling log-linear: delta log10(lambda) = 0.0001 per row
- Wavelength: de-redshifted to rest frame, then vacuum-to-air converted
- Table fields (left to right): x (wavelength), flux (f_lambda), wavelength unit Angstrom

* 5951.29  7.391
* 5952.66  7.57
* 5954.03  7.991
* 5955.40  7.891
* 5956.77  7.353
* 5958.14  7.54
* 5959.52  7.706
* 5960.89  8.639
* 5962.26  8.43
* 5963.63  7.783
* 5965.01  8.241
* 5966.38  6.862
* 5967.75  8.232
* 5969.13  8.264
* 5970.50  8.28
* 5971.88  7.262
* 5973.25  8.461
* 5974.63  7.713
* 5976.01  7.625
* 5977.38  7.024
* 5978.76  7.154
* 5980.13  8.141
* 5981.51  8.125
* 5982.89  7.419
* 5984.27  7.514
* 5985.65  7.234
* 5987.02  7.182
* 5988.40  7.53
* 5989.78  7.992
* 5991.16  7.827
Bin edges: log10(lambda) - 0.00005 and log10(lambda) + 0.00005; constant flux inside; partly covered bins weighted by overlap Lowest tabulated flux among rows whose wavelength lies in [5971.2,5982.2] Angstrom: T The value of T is 7.024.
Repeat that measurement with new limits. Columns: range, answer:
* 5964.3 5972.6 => 6.862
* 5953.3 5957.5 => 7.353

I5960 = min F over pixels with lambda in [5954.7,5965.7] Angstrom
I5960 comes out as 7.353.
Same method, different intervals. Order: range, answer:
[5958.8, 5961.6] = 7.706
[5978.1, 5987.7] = 7.154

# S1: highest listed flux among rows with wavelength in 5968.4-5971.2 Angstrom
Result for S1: 8.28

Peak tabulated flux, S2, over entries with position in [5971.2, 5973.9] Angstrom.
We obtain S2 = 8.461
